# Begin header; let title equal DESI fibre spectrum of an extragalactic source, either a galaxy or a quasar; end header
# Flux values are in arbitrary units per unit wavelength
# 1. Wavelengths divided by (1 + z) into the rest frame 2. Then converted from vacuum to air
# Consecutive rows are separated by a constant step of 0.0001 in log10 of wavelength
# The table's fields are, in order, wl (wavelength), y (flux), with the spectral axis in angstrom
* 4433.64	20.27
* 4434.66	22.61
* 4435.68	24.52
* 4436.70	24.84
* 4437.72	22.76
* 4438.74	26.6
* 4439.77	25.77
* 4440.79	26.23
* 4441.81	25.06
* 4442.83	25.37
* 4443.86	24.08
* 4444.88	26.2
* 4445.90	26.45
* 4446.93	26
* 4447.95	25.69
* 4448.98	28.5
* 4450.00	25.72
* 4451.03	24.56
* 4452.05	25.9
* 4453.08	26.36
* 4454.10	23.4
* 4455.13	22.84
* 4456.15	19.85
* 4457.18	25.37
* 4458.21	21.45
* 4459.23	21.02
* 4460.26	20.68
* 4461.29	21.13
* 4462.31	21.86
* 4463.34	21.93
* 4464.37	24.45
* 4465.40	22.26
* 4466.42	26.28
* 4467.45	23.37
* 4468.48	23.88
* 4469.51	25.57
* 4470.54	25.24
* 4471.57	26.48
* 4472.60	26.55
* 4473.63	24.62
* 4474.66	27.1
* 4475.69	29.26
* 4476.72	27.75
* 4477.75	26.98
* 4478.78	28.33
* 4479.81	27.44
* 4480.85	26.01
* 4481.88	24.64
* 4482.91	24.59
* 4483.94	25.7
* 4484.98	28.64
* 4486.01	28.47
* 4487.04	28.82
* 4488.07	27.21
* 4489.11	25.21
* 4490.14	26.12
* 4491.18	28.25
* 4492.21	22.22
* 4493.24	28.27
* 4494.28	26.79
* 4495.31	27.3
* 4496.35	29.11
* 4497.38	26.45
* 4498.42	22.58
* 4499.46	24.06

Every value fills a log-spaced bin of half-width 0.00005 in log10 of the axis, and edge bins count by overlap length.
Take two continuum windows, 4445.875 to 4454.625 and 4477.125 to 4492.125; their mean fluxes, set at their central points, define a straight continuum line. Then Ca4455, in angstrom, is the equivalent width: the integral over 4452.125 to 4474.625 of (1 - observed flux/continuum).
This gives 2.1 angstrom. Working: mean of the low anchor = 25.8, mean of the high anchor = 26.8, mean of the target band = 23.7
